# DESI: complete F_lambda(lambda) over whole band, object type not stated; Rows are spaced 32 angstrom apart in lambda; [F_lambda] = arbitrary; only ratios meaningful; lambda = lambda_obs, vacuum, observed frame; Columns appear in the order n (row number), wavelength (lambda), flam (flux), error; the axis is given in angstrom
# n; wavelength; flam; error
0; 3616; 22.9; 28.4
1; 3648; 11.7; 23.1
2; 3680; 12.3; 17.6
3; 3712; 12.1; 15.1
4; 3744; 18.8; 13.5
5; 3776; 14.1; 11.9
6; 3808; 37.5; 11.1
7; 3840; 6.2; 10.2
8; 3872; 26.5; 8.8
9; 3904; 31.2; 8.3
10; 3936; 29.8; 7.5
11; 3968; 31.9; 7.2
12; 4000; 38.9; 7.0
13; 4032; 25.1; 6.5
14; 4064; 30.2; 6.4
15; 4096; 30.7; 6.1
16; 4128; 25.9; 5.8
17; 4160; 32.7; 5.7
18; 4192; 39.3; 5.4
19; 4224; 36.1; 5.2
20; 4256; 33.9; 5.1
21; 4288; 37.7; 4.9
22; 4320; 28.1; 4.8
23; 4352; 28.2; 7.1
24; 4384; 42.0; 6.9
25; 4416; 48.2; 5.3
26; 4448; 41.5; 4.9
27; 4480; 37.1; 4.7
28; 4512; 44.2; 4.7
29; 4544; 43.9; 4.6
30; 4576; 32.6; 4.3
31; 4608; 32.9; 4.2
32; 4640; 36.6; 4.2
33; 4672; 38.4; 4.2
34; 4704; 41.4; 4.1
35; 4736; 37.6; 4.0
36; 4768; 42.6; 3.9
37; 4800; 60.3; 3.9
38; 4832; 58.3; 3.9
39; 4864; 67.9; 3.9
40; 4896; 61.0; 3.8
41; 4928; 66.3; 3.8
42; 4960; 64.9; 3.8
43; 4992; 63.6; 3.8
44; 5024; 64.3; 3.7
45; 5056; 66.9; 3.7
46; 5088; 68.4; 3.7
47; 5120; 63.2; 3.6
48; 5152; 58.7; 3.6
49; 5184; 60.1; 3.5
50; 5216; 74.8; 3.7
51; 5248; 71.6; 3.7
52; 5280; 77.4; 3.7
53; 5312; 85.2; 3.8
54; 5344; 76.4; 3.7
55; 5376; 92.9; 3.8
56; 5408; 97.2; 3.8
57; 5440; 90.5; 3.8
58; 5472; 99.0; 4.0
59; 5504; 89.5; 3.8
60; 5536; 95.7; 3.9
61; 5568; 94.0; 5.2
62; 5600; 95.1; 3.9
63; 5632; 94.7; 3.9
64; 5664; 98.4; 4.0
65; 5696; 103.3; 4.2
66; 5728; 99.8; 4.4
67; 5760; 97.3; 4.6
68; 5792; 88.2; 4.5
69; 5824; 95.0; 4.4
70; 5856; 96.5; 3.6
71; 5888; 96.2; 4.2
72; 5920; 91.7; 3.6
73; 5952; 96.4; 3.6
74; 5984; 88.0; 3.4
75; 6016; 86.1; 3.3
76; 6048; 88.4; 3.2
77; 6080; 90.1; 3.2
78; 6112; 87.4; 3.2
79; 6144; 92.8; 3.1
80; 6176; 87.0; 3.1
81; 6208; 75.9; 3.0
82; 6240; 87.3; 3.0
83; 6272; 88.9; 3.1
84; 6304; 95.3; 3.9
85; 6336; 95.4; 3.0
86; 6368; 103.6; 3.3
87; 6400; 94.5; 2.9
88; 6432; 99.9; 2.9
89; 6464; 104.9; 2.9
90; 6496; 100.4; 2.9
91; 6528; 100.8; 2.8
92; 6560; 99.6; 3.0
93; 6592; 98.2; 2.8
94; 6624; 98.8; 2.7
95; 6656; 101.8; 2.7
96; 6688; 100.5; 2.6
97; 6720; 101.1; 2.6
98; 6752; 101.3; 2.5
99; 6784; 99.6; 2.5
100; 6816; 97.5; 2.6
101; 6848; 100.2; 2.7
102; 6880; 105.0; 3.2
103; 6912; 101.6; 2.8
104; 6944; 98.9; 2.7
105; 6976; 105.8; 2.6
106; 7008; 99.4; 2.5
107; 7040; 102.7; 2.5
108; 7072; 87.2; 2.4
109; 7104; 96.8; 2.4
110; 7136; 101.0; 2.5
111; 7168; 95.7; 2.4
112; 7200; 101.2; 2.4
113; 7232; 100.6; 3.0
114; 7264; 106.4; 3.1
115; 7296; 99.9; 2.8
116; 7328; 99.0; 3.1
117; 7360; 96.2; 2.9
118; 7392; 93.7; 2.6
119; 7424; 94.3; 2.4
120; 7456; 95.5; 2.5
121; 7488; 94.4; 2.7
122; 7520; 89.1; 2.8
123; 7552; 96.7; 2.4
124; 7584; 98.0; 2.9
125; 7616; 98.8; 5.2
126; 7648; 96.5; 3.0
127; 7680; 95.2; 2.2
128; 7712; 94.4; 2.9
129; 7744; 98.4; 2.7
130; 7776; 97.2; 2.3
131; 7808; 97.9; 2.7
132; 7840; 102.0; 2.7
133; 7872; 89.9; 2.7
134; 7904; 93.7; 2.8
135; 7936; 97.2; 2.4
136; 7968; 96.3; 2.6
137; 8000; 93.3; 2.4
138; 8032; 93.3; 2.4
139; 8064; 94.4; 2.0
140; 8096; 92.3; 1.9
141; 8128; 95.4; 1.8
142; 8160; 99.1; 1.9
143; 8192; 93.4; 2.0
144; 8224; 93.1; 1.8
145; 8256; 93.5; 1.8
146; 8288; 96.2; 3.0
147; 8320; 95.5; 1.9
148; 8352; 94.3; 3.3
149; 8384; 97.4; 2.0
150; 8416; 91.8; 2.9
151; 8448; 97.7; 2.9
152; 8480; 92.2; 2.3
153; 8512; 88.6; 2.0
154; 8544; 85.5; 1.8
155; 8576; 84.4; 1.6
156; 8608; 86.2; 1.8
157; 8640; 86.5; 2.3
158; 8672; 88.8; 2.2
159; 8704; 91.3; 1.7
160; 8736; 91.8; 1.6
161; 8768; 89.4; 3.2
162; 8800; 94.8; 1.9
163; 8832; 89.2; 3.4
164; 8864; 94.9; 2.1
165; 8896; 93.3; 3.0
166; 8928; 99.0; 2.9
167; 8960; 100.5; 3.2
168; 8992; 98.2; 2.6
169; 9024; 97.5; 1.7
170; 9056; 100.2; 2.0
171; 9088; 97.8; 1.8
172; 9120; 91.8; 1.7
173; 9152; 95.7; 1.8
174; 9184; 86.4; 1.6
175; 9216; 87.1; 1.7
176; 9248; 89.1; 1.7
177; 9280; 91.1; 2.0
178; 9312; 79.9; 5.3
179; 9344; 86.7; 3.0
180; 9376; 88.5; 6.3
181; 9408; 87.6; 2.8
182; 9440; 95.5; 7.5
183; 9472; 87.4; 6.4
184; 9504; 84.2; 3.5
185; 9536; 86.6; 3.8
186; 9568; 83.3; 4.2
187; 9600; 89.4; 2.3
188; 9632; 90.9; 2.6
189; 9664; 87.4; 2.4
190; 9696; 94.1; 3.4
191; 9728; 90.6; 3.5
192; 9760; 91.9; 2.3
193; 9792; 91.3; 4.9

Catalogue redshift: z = 0.199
